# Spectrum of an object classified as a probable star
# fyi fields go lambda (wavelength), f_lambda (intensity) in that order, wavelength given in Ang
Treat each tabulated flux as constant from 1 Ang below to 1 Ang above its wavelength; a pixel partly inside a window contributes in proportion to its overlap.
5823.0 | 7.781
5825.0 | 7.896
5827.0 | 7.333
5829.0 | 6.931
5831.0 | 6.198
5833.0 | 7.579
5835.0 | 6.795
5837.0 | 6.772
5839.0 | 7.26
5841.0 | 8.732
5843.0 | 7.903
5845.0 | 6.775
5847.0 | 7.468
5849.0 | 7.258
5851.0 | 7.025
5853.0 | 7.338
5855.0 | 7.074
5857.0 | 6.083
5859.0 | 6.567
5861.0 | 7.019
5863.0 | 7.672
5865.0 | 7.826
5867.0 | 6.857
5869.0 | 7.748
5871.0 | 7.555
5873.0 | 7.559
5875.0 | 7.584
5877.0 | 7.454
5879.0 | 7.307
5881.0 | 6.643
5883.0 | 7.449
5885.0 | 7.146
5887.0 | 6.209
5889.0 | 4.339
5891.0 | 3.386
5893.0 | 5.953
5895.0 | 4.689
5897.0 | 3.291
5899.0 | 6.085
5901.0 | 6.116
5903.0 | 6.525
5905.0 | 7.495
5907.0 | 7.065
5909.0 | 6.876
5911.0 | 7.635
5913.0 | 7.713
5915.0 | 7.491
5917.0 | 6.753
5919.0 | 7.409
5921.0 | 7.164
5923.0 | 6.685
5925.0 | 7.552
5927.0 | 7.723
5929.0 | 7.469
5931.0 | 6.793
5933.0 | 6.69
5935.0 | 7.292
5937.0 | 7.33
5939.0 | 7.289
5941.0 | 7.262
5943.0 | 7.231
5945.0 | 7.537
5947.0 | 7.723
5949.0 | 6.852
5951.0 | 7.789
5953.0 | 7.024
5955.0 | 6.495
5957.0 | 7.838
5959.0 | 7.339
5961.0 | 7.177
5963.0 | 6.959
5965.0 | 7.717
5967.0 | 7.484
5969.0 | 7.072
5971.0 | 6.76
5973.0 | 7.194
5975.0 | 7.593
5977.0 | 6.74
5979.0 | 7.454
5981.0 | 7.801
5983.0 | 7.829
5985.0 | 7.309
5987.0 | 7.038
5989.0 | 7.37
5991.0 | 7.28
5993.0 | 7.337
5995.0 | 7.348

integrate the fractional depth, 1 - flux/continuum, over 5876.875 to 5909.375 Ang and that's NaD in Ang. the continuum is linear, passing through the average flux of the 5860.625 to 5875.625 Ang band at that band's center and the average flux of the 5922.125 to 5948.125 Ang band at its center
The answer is 5.9 Ang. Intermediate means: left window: 7.49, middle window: 6.07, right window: 7.28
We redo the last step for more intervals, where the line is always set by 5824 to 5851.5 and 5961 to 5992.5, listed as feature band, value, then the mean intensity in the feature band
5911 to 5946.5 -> 0.1 Ang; 7.27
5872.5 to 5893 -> 2.4 Ang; 6.45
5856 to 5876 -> 0.1 Ang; 7.25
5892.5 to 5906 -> 2.9 Ang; 5.73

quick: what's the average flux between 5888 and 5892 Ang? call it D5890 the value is 3.86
